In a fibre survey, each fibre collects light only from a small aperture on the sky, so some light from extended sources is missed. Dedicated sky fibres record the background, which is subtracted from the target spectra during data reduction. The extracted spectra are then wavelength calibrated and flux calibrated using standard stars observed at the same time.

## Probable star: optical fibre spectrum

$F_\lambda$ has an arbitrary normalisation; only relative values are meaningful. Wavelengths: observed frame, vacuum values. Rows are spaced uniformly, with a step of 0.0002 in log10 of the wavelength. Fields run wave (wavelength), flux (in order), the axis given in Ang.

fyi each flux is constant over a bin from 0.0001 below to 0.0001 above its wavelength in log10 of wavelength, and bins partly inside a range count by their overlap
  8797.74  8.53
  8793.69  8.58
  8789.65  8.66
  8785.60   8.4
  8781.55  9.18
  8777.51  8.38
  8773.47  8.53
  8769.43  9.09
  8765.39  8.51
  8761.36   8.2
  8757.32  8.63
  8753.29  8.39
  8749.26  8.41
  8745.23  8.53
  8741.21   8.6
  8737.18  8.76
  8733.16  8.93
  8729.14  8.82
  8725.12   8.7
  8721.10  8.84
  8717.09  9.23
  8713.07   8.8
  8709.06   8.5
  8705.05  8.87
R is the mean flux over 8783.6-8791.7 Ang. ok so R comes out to 8.54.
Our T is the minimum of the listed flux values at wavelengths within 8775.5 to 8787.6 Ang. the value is 8.38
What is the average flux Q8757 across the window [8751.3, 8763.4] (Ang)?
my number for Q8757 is 8.41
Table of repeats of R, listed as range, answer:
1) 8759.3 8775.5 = 8.58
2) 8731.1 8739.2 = 8.84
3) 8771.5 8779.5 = 8.46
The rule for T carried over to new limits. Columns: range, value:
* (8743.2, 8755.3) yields 8.39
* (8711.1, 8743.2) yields 8.6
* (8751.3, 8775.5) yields 8.2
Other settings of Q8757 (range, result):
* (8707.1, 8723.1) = 8.84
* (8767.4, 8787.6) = 8.71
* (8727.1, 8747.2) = 8.73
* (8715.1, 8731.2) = 8.9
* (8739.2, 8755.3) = 8.48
